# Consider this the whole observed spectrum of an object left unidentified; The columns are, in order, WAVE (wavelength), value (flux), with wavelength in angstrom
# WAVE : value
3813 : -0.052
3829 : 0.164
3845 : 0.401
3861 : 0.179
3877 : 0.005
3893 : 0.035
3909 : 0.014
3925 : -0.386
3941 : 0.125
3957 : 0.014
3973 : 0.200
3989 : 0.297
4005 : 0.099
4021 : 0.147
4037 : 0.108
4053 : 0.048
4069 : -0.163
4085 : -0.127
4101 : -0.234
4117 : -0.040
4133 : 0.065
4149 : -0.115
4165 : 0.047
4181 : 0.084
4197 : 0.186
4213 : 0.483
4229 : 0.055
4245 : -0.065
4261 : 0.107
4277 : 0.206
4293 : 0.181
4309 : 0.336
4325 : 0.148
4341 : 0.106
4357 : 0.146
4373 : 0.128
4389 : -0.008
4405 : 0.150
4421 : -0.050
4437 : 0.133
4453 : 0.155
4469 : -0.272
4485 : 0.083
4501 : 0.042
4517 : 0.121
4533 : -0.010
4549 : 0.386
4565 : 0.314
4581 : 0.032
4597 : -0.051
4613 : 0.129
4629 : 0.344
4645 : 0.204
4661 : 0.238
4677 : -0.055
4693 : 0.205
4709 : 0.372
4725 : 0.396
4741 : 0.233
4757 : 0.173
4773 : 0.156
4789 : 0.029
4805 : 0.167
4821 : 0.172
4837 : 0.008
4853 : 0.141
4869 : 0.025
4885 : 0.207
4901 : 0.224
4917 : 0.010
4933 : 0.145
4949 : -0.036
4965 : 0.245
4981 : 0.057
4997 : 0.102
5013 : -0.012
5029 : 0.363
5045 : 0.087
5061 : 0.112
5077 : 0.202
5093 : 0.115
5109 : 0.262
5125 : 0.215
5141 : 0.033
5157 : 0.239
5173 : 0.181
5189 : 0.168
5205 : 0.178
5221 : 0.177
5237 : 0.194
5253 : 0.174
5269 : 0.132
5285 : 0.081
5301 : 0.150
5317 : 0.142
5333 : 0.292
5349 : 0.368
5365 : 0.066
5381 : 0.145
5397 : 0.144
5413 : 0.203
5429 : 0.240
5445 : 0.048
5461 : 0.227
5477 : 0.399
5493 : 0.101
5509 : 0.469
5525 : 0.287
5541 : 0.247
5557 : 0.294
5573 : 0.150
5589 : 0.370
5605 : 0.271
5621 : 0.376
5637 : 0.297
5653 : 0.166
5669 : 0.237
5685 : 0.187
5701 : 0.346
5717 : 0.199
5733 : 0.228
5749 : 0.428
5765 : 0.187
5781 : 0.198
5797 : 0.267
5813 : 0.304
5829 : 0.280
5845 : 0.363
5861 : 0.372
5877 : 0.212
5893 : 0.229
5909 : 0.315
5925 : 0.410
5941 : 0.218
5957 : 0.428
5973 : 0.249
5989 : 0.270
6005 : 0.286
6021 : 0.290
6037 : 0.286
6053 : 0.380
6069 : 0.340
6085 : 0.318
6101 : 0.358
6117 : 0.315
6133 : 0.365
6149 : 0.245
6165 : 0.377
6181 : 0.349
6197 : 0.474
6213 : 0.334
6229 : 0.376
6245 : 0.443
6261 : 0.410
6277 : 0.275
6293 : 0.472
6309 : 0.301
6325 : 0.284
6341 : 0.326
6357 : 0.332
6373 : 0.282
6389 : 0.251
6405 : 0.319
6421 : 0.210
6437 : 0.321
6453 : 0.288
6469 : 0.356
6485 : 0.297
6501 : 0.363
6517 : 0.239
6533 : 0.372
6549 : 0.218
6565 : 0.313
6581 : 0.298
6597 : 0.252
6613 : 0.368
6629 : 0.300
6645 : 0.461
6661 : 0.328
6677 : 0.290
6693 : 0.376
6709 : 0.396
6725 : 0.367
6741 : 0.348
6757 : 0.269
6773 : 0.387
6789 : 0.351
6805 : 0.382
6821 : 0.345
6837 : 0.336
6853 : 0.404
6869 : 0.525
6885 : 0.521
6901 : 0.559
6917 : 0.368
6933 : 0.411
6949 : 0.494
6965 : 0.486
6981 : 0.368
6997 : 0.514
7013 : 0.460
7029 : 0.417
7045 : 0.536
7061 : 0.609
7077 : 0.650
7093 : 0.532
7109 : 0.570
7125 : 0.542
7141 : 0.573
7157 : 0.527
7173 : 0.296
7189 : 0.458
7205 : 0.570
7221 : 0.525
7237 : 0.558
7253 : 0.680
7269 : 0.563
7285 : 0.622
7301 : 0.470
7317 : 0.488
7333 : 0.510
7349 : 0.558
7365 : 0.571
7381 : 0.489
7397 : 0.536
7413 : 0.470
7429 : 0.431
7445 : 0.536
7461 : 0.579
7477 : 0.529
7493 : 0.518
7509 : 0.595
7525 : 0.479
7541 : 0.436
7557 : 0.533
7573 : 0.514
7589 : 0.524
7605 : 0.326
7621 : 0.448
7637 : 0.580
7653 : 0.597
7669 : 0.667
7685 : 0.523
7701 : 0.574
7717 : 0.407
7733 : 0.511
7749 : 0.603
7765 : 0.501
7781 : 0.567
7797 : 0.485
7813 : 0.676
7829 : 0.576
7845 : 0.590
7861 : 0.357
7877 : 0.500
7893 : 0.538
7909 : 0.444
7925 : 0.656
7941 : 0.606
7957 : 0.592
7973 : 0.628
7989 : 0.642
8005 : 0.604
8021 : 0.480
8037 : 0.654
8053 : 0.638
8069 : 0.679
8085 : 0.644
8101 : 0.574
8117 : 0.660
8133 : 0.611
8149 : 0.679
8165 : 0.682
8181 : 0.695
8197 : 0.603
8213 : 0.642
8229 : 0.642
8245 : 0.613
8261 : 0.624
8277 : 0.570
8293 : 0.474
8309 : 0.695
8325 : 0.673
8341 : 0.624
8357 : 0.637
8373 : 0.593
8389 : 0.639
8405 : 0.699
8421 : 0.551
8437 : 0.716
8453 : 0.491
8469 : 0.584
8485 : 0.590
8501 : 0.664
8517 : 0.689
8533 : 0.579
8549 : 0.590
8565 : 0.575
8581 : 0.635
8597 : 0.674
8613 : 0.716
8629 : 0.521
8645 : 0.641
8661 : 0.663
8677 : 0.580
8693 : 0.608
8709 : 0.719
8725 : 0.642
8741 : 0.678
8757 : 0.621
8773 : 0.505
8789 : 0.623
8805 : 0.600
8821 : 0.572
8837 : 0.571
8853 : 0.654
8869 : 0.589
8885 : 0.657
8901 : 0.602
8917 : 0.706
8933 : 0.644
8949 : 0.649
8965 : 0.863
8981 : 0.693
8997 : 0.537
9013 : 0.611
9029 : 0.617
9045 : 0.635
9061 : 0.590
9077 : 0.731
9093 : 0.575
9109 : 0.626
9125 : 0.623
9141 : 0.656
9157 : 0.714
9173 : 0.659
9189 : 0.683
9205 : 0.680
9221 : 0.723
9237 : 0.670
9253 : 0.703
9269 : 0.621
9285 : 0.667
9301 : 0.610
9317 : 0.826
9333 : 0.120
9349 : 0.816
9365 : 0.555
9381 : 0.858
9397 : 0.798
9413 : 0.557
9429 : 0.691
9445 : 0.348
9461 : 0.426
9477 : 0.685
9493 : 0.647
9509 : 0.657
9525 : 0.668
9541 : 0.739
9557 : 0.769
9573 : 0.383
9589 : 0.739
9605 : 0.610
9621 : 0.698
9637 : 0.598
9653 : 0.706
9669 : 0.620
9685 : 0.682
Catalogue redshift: 0.76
